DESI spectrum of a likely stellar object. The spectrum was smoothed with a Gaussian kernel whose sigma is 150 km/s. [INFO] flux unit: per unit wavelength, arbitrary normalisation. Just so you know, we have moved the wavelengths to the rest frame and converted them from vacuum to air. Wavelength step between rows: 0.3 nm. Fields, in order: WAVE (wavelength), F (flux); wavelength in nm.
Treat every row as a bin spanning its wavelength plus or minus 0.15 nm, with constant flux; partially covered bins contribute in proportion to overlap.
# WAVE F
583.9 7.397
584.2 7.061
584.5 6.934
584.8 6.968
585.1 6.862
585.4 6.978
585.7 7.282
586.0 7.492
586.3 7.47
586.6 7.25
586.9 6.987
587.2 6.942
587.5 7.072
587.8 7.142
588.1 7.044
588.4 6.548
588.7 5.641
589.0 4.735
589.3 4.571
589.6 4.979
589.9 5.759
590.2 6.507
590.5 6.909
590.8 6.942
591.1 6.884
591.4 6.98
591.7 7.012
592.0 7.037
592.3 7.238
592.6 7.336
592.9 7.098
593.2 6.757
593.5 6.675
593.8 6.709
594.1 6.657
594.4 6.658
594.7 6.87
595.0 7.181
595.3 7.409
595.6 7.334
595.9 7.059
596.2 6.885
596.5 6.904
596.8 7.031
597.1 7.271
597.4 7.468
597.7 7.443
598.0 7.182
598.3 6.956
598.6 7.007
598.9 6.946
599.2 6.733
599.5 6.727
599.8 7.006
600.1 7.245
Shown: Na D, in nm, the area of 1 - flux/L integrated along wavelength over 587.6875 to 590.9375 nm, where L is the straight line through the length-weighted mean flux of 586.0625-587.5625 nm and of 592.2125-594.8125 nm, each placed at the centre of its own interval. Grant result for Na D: 0.46 nm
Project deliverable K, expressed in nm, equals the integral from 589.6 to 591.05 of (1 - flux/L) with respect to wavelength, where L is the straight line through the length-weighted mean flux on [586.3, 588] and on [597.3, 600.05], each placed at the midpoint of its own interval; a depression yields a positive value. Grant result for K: 0.14 nm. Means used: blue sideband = 7.11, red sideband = 7.05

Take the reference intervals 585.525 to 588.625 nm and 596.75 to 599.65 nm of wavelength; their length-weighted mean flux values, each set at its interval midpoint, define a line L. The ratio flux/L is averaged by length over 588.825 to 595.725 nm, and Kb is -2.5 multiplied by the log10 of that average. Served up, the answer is 0.074 mag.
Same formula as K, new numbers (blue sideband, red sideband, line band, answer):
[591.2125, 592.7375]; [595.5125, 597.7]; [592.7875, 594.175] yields 0.068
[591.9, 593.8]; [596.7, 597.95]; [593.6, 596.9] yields 0.090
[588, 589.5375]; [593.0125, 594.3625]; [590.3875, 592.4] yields -0.258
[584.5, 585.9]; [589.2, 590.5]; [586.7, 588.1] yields -0.147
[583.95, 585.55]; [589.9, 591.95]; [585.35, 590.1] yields 0.288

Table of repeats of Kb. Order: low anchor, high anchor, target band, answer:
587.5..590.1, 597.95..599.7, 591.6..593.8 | -0.117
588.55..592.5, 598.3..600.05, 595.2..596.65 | -0.070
